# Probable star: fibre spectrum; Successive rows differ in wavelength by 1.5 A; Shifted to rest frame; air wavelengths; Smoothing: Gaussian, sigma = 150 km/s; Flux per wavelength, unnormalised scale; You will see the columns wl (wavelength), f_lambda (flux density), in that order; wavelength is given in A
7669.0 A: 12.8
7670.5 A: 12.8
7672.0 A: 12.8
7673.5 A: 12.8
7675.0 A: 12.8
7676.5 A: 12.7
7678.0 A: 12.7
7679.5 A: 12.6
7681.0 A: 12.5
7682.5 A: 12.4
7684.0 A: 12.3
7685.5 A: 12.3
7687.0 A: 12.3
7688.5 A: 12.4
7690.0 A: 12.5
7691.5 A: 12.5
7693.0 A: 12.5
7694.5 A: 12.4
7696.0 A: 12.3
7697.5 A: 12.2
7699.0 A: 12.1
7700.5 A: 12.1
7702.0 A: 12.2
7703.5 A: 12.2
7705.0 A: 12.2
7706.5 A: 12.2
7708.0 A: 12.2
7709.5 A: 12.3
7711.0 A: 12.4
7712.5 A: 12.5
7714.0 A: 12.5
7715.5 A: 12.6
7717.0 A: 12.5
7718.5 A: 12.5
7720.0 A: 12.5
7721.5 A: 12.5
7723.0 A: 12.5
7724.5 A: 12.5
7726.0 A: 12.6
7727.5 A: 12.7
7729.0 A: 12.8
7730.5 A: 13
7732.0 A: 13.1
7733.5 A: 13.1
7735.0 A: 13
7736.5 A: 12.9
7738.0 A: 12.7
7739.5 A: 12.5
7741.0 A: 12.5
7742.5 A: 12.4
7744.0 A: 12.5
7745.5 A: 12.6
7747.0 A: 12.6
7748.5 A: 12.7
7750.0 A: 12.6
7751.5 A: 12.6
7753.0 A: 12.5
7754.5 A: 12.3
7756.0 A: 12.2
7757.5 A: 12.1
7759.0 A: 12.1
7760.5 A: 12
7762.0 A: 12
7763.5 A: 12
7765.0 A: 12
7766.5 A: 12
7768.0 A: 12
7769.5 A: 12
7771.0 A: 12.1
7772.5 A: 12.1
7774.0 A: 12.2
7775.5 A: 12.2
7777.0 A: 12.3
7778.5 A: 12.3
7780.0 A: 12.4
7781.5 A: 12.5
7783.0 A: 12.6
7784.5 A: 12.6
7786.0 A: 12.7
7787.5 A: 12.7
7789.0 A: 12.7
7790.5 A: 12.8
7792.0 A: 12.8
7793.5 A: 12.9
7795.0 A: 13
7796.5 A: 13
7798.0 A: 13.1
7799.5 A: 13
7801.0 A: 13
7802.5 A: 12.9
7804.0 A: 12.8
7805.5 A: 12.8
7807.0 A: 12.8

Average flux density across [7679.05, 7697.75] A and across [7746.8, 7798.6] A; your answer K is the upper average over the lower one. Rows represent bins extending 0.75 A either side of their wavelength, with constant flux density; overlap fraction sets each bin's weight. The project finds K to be 1.00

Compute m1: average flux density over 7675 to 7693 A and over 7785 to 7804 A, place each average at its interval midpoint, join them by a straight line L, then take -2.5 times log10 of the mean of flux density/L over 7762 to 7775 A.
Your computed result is 0.06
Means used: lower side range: 12.5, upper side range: 12.9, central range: 12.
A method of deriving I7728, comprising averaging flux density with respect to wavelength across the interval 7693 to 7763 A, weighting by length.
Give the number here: 12.5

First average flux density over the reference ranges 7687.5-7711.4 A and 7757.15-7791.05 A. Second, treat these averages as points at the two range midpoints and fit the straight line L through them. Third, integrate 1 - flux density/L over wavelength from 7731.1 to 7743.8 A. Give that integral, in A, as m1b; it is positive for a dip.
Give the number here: -0.5 A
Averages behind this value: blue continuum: 12.3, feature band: 12.8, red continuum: 12.3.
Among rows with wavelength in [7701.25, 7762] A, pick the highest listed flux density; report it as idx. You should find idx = 13.1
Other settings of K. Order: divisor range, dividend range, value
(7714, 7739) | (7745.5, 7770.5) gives 0.96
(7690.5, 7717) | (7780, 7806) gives 1.04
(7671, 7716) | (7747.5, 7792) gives 0.99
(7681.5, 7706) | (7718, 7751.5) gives 1.03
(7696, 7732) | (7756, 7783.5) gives 0.98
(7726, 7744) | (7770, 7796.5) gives 0.98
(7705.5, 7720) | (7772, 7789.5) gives 1.00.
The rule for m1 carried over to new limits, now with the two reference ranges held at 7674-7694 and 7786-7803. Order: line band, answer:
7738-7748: 0.015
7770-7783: 0.048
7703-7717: 0.021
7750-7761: 0.041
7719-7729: 0.007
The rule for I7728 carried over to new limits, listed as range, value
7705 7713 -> 12.3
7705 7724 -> 12.4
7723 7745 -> 12.7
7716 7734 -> 12.7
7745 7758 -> 12.5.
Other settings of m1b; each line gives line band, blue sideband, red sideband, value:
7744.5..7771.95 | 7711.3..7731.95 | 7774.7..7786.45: 0.6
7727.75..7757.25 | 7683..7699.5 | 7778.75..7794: -0.3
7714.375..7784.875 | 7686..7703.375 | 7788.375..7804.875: 1.0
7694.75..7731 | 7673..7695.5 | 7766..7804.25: 0.3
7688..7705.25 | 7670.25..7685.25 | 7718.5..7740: 0.5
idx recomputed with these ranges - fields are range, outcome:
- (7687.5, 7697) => 12.5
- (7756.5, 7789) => 12.7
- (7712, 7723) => 12.6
